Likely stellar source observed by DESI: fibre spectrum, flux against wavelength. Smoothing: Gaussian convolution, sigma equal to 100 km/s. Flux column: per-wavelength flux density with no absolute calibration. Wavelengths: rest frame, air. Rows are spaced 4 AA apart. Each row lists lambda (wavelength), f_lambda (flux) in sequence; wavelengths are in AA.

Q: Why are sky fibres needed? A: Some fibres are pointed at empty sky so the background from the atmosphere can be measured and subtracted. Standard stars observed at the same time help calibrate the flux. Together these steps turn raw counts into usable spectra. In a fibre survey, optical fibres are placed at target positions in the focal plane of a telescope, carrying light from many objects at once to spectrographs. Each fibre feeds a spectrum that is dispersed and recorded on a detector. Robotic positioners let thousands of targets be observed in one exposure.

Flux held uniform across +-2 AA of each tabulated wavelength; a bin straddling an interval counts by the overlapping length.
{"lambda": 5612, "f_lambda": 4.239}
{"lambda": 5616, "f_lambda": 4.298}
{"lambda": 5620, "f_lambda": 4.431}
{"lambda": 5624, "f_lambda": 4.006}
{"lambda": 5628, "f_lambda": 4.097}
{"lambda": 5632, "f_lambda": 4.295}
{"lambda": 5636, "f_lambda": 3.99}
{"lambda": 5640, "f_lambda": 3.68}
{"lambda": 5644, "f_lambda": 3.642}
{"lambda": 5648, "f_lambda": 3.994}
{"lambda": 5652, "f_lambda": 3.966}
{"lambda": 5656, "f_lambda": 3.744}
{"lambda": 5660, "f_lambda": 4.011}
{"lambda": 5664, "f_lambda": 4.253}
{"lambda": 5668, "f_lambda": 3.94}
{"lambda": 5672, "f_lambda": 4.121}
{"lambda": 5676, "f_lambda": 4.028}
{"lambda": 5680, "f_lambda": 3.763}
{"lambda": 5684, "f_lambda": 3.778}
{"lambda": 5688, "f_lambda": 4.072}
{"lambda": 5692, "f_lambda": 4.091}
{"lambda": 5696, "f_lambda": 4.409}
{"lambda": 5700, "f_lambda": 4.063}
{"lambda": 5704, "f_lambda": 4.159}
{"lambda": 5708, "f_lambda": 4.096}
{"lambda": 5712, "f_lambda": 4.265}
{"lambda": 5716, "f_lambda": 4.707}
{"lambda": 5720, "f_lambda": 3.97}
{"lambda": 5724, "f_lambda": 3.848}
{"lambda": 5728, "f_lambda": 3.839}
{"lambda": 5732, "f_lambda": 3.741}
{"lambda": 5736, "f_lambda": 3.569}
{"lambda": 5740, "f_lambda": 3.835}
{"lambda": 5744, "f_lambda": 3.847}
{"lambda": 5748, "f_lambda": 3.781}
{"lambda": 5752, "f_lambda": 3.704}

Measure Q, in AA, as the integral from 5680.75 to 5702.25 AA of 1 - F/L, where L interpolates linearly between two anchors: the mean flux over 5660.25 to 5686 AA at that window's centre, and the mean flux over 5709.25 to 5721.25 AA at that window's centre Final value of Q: 0.35 AA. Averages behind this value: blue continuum 3.98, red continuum 4.32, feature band 4.06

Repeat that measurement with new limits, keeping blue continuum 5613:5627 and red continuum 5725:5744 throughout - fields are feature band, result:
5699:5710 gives -0.6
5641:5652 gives 0.8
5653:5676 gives 0.2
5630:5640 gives 0.3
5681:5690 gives 0.1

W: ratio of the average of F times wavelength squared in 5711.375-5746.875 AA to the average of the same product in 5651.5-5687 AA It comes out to 1.02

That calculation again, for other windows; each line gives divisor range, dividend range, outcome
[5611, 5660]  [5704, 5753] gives 1.01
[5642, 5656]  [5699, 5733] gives 1.09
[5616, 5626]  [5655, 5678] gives 0.97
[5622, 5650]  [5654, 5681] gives 1.02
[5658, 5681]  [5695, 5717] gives 1.07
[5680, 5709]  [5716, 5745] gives 0.96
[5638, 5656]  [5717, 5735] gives 1.05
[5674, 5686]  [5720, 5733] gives 1.01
